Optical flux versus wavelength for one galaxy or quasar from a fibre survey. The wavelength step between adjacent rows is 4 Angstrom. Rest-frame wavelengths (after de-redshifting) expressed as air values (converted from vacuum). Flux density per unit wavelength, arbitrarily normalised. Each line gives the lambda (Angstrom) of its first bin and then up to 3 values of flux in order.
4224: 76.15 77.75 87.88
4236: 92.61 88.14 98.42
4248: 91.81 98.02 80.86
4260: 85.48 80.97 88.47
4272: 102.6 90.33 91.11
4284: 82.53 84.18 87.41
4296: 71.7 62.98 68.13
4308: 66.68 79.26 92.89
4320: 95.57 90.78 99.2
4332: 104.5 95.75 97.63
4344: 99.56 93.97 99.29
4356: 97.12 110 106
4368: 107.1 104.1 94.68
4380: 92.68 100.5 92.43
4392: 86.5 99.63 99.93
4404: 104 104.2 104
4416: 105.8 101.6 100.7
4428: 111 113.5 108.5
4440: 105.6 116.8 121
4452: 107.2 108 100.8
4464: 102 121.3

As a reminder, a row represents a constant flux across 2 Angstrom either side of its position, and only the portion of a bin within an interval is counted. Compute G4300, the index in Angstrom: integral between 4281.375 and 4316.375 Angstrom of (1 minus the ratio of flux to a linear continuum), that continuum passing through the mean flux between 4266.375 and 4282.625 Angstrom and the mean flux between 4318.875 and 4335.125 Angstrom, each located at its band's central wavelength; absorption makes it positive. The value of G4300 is 6.7 Angstrom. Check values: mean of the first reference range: 92.8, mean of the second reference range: 97.5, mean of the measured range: 76.8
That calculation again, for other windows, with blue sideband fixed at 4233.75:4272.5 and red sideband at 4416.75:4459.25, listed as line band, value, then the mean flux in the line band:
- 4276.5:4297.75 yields 2.2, 84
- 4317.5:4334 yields 0.0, 97.4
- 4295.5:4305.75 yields 3.0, 67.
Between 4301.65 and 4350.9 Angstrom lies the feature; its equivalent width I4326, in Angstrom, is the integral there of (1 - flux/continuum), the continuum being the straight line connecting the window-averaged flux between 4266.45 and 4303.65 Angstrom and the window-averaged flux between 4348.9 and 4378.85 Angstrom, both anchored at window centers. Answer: 1.7 Angstrom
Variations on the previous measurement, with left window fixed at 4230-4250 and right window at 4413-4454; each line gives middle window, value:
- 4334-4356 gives 0.9 Angstrom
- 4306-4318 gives 2.3 Angstrom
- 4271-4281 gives 0.1 Angstrom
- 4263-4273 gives 0.4 Angstrom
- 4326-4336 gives -0.1 Angstrom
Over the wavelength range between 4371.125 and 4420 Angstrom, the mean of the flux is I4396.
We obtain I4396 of 99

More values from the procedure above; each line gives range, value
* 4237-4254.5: 93.6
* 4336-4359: 97.9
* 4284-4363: 89.3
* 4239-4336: 86.9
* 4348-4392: 99.5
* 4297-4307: 66.3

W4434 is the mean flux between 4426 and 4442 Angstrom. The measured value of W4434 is 110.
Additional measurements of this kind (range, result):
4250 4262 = 88.1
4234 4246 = 93.1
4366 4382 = 99.6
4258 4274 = 89.4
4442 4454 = 115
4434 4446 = 110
